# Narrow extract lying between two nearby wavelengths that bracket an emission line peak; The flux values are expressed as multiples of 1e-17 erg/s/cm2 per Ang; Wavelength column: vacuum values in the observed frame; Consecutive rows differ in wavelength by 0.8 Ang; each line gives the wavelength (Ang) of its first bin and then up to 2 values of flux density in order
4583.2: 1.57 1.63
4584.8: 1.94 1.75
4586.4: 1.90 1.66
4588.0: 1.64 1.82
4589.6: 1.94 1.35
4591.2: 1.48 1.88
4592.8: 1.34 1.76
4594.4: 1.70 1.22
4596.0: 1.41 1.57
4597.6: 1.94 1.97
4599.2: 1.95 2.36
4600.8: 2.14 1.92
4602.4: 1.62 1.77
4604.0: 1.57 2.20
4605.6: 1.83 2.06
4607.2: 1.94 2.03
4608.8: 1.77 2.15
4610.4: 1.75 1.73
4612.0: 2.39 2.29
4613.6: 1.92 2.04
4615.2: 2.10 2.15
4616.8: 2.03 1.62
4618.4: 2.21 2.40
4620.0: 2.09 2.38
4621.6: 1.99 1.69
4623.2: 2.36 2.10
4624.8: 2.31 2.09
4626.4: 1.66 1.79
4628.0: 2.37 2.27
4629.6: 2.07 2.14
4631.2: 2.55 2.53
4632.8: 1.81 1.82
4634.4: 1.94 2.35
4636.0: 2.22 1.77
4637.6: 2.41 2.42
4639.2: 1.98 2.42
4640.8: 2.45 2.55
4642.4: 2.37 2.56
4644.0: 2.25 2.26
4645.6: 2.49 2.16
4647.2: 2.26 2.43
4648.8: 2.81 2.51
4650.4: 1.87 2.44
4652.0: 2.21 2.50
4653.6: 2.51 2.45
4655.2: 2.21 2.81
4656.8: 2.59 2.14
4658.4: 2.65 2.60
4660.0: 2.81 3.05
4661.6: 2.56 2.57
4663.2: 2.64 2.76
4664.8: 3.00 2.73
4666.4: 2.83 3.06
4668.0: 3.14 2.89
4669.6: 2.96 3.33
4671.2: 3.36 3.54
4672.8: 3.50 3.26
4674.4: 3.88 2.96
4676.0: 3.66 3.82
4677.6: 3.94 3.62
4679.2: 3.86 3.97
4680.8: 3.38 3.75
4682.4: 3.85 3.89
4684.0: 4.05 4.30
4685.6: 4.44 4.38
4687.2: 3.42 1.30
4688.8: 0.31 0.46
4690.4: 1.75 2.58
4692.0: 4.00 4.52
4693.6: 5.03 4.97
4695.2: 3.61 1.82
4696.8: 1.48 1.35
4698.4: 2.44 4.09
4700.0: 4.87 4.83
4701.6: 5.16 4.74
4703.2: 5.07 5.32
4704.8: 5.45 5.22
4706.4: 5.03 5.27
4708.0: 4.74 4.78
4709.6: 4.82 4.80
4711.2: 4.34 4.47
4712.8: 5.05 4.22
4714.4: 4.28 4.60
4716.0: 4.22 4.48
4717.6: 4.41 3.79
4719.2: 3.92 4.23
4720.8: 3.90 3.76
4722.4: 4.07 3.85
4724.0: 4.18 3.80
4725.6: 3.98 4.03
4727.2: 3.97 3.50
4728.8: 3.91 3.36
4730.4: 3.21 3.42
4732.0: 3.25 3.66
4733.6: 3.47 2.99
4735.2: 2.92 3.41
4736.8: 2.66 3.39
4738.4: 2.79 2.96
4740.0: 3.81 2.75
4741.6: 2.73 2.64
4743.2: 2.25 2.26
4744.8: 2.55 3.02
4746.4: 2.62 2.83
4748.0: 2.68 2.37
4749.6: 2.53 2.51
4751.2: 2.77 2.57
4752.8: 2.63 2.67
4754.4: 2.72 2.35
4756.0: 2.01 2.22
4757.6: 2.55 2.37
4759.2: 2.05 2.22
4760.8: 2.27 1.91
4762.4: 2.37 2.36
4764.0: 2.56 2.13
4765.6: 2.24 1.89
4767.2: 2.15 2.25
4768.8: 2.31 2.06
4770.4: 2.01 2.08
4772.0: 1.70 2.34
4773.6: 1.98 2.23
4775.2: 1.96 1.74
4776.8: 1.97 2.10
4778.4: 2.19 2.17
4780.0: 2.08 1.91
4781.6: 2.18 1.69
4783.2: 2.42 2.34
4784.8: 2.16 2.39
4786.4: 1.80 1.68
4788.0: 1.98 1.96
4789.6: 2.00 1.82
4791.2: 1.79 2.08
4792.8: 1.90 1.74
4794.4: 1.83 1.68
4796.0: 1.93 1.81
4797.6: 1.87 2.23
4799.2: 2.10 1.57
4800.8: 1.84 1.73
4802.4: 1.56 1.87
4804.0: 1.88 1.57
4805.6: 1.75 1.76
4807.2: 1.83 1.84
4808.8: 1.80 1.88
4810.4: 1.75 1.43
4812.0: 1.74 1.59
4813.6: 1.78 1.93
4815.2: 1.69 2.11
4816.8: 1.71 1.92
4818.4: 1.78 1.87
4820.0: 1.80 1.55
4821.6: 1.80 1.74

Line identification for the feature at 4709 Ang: C IV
